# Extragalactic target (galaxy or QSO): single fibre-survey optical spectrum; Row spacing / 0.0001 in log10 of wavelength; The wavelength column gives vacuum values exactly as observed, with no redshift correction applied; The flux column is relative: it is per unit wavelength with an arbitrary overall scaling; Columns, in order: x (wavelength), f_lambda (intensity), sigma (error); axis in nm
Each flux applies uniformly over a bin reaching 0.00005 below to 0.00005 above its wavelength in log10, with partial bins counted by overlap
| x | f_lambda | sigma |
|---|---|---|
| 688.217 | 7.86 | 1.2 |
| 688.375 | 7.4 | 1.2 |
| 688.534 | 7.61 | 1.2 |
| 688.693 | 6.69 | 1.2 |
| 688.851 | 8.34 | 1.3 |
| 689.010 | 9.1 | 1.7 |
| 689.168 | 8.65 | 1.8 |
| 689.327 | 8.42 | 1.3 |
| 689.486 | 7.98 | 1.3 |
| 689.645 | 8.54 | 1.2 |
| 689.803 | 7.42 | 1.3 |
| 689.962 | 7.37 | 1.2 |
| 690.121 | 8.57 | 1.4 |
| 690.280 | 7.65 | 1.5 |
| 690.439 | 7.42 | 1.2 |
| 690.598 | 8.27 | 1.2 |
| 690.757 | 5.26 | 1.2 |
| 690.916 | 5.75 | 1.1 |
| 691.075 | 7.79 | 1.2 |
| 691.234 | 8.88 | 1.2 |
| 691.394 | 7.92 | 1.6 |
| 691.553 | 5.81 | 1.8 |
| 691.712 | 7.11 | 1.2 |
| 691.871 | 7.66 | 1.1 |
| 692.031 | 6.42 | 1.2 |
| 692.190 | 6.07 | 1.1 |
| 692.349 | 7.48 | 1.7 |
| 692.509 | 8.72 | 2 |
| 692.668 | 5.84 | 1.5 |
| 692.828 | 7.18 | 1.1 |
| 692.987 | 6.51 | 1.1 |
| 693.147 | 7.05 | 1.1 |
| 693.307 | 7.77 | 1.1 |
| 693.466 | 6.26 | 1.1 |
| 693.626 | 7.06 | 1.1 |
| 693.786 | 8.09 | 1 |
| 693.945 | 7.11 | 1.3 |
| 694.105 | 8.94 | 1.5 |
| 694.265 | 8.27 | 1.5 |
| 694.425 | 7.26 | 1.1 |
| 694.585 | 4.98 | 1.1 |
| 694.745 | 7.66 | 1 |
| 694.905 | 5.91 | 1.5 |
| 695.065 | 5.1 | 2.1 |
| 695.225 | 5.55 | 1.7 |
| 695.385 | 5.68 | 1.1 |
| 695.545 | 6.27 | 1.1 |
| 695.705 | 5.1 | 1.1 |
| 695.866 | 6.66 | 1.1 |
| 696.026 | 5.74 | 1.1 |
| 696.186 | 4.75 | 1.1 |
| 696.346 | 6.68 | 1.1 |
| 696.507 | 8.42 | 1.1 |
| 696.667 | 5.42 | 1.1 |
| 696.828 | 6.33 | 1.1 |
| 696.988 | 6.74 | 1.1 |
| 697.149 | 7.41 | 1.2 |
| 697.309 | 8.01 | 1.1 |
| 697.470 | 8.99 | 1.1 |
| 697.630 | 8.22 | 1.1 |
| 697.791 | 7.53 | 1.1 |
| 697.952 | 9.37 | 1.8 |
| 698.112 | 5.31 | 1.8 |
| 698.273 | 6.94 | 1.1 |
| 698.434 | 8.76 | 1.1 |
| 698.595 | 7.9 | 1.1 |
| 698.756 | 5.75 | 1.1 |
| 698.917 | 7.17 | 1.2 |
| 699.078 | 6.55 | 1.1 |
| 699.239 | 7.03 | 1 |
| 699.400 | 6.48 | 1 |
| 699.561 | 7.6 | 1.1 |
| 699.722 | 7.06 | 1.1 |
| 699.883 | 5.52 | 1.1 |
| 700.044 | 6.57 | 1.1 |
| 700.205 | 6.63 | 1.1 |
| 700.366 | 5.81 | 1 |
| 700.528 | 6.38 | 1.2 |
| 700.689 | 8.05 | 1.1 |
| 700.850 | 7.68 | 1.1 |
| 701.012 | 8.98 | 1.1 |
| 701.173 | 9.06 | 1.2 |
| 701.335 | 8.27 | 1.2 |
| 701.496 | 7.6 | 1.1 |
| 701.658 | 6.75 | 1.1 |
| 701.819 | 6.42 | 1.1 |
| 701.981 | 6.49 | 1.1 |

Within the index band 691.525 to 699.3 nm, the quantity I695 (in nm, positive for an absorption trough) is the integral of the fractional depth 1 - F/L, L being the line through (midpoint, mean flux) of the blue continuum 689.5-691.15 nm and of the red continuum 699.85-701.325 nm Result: 0.47 nm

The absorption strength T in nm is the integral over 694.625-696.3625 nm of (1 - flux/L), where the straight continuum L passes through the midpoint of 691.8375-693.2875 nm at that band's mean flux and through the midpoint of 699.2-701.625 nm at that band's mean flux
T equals 0.30 nm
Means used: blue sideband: 7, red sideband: 7.24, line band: 5.87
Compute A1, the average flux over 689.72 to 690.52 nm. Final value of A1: 7.7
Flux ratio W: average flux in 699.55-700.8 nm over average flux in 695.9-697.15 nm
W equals 1.0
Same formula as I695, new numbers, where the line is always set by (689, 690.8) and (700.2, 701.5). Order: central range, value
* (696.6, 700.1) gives 0.27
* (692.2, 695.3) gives 0.34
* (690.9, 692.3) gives 0.13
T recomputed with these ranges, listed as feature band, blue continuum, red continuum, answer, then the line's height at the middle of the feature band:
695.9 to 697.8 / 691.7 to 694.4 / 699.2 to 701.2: 0.05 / 7.18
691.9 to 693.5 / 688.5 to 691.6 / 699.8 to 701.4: 0.13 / 7.59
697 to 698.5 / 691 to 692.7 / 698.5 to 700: -0.19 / 6.9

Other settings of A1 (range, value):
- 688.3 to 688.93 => 7.51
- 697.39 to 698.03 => 8.52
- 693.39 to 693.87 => 7.15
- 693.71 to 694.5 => 7.94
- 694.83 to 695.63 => 5.7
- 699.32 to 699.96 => 6.67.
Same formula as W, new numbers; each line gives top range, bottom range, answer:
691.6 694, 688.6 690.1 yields 0.88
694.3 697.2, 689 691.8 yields 0.82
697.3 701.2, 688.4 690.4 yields 0.91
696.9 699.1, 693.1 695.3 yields 1.08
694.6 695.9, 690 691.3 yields 0.80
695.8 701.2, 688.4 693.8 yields 0.95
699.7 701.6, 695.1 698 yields 1.08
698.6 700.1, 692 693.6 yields 0.96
